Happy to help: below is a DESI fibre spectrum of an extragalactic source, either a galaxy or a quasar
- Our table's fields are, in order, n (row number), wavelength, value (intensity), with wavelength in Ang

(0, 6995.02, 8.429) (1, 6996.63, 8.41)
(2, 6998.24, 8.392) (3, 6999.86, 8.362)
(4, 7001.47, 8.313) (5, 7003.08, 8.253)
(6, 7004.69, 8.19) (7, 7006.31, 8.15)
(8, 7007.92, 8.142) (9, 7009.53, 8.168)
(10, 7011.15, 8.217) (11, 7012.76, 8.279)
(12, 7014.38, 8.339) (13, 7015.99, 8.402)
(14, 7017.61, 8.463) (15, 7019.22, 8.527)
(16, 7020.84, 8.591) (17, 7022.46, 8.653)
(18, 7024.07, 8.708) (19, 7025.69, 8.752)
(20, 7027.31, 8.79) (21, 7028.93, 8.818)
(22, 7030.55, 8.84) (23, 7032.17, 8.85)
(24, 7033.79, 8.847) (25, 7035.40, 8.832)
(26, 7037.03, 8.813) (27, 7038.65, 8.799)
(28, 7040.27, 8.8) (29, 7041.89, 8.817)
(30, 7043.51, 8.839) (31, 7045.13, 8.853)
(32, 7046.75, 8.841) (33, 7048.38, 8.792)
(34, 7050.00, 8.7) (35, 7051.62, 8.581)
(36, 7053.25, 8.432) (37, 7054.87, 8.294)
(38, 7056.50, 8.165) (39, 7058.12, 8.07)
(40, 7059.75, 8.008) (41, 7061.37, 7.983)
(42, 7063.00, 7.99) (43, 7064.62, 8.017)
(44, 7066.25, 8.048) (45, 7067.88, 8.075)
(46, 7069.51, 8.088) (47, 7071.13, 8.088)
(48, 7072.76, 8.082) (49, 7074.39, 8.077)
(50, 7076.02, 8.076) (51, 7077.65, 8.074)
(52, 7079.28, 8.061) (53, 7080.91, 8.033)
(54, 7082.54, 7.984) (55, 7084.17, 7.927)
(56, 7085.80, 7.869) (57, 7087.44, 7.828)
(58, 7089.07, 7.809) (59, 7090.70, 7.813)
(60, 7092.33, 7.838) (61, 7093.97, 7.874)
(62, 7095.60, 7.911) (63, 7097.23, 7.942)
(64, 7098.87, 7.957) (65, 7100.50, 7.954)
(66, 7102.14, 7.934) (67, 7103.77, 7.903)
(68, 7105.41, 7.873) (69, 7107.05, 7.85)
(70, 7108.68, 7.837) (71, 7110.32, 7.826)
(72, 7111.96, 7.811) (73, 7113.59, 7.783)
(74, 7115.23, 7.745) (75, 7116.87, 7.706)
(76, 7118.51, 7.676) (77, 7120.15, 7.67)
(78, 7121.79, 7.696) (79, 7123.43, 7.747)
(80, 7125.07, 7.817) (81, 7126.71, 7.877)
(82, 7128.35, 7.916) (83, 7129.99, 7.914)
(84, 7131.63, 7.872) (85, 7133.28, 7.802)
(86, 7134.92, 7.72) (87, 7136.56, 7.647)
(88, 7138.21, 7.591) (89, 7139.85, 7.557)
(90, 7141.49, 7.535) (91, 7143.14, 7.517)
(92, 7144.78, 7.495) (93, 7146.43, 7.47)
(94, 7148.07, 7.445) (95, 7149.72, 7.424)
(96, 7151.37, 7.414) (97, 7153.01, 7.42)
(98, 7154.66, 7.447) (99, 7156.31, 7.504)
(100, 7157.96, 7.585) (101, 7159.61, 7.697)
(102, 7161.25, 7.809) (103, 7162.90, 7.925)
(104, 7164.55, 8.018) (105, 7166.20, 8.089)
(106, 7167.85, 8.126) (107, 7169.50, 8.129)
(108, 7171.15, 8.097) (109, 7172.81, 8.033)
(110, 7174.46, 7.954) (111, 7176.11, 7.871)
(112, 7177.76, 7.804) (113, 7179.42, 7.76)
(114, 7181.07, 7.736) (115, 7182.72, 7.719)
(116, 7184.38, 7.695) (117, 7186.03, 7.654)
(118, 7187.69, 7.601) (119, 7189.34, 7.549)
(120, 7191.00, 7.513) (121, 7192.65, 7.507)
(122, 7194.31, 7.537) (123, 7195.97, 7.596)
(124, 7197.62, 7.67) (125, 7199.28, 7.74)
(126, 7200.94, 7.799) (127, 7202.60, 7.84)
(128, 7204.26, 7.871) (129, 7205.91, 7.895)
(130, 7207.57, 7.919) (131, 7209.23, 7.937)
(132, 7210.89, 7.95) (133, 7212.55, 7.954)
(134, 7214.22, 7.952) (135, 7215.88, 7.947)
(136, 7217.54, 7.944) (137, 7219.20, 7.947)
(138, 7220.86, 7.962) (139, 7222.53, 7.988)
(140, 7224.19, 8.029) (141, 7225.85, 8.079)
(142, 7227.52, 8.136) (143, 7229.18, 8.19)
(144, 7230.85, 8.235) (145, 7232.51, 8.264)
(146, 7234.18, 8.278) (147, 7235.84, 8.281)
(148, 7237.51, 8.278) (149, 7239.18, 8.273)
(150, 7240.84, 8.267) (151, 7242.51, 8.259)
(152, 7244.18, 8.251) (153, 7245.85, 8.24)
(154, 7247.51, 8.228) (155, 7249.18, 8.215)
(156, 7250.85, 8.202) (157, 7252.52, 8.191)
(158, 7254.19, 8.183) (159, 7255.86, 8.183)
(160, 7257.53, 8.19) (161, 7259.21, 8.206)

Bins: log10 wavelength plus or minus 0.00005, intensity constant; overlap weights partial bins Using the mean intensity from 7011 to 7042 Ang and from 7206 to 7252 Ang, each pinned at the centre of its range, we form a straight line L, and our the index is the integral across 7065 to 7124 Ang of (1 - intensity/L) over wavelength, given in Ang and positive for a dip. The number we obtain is 4.0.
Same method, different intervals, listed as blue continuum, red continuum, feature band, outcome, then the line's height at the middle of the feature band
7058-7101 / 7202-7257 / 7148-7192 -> 1.7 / 8.06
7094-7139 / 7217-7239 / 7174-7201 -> 1.1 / 8.02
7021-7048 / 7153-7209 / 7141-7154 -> 0.9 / 8.01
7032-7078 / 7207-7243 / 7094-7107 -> 0.6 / 8.32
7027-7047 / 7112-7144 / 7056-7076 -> 1.0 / 8.48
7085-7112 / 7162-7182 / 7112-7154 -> 1.3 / 7.91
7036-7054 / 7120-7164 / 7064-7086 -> 1.0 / 8.41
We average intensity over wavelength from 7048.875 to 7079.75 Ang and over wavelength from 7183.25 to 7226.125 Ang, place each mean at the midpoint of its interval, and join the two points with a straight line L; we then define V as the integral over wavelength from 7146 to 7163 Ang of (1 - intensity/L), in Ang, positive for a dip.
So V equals 0.8 Ang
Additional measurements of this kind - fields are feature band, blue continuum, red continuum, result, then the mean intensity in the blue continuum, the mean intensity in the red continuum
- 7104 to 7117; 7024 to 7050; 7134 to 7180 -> 0.5 Ang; 8.81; 7.72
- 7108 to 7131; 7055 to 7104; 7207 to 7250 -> 0.7 Ang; 7.99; 8.12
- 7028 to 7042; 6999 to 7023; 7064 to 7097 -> -1.0 Ang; 8.33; 7.98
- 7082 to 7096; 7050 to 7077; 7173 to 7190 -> 0.3 Ang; 8.15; 7.75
